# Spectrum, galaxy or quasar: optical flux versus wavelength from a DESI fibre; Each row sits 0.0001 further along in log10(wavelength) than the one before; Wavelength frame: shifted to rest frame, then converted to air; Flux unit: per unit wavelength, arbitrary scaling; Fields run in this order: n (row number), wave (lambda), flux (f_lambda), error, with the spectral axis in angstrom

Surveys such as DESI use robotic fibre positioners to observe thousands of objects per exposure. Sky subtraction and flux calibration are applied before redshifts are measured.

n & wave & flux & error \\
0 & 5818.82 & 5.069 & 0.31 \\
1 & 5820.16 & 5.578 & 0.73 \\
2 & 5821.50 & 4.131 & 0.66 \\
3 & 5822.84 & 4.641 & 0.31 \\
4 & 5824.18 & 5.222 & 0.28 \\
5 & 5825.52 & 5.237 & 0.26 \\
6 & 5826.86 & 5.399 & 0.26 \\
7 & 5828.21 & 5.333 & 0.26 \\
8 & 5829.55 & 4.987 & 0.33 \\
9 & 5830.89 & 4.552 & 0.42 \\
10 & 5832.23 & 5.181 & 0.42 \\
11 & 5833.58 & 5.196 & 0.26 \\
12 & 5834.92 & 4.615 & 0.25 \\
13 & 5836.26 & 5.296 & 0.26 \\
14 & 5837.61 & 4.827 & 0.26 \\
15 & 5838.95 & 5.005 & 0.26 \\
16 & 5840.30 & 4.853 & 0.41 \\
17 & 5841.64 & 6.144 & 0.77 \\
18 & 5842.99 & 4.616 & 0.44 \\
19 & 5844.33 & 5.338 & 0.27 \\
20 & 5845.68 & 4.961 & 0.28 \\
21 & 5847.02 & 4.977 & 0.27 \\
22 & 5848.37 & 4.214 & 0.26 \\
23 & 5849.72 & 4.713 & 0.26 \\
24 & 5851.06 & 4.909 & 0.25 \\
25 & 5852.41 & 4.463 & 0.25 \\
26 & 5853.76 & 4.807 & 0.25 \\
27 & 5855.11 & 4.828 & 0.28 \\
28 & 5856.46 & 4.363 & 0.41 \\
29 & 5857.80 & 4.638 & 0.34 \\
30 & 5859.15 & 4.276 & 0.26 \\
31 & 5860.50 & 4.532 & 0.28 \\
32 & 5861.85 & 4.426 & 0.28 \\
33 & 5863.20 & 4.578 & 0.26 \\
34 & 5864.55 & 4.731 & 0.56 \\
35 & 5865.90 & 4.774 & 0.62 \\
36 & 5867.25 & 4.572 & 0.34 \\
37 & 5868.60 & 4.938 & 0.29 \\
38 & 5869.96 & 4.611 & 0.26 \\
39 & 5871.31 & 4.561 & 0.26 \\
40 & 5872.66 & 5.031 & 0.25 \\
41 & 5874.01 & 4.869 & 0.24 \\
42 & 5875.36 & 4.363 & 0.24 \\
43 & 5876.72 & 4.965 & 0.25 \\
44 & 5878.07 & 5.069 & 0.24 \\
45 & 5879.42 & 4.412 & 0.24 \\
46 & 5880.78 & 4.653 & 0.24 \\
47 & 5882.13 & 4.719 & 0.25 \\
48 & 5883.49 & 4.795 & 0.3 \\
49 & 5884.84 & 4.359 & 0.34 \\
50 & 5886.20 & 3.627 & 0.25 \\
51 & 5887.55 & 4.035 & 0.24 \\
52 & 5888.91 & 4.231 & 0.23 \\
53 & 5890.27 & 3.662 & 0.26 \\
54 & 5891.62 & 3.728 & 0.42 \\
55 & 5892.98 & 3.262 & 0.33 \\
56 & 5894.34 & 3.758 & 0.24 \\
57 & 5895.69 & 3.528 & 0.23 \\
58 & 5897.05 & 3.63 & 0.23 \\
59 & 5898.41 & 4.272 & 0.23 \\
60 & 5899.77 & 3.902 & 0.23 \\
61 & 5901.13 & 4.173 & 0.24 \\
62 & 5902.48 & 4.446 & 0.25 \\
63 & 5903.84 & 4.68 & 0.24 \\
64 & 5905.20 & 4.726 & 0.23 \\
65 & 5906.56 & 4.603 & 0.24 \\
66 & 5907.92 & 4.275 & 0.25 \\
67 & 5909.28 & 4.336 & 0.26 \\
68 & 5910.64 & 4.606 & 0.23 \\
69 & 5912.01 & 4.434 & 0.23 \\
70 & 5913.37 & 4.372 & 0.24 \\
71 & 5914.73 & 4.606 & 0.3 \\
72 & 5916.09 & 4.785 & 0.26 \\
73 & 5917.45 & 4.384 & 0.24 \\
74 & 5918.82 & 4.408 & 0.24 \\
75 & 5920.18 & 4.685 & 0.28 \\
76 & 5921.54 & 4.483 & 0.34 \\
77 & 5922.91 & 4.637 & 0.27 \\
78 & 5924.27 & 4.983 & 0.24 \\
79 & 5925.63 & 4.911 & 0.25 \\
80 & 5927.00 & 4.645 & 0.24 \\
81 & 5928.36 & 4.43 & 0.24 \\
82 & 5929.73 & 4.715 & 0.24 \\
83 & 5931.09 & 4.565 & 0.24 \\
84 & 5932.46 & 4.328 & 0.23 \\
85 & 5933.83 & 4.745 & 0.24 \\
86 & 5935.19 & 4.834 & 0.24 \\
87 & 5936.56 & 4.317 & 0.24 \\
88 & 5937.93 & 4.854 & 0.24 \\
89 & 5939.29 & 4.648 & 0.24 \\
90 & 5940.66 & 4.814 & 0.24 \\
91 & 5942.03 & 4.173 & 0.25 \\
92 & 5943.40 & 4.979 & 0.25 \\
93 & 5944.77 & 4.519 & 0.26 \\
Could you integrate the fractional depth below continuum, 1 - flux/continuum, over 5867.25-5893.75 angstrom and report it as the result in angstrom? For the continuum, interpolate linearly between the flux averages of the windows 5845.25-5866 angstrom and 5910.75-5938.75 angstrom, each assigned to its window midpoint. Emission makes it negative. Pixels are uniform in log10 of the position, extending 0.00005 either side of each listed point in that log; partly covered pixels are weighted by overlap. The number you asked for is 1.2 angstrom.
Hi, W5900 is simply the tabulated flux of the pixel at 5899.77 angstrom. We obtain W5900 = 3.902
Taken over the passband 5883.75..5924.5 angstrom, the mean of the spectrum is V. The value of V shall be 4.25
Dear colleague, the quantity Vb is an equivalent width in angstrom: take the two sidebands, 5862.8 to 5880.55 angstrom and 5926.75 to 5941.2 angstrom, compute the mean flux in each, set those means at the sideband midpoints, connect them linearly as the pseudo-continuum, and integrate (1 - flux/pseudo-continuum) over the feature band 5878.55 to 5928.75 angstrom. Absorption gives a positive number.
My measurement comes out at 3.7 angstrom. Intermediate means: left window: 4.73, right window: 4.63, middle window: 4.33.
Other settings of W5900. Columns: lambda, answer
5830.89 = 4.552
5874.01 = 4.869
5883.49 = 4.795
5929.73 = 4.715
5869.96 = 4.611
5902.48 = 4.446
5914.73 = 4.606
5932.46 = 4.328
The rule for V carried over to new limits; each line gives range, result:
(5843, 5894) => 4.54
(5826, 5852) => 5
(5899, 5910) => 4.39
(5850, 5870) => 4.63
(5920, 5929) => 4.69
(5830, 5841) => 4.95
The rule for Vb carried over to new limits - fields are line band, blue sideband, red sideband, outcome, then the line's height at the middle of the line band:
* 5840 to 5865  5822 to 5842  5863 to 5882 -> 0.7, 4.9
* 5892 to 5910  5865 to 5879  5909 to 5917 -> 1.9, 4.6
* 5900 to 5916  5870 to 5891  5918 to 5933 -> 0.3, 4.57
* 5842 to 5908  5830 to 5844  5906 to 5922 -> 4.2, 4.77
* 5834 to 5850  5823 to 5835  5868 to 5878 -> 0.1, 4.99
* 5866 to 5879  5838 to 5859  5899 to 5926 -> -0.1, 4.72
